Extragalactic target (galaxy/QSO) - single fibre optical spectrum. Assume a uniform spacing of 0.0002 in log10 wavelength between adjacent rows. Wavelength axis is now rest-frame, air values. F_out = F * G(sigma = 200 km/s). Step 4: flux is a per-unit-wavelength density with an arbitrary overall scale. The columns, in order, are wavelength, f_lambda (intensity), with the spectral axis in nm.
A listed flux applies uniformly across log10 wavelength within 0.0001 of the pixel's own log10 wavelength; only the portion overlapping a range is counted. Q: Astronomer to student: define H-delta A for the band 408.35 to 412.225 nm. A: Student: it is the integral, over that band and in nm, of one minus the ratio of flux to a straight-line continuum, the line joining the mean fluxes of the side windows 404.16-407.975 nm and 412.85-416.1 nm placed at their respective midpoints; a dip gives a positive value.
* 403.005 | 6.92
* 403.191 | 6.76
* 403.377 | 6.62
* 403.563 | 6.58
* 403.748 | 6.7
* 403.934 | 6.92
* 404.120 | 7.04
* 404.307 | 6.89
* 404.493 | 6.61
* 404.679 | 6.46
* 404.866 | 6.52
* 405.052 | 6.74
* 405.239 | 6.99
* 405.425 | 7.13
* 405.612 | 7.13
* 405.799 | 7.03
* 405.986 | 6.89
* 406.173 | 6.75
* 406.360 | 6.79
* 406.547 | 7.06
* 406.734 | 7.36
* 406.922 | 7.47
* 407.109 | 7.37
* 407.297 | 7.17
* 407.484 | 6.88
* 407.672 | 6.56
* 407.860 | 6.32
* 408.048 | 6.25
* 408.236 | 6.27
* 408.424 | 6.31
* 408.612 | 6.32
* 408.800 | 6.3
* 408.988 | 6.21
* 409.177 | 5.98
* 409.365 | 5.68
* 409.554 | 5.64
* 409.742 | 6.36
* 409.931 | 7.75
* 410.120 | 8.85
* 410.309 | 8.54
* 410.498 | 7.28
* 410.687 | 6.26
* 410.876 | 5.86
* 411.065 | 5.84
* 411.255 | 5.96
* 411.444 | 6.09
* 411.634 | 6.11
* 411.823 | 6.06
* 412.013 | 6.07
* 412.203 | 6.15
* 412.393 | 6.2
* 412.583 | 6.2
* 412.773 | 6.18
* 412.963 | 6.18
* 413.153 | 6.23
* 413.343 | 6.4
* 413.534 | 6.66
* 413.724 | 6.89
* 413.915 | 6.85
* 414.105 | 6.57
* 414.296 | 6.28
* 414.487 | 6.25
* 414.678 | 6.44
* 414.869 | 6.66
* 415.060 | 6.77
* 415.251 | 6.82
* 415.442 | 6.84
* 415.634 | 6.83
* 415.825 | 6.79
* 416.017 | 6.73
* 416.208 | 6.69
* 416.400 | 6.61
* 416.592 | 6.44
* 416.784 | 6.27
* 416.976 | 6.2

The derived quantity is 0.16 nm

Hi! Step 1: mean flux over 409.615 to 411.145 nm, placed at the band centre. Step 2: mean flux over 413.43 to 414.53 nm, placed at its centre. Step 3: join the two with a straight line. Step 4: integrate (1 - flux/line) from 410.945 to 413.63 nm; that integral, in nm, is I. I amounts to 0.26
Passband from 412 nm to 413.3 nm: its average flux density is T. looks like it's 6.19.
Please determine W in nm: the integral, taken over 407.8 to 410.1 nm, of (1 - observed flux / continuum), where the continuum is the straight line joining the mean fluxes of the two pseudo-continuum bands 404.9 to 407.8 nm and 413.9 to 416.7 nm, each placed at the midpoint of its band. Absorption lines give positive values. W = 0.18 nm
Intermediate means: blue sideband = 7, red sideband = 6.63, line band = 6.37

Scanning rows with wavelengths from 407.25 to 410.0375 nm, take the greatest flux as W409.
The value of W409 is 7.75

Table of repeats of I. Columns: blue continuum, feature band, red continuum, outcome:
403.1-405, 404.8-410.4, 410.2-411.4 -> -0.13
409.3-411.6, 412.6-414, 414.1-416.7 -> 0.04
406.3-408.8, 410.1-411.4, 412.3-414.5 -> -0.04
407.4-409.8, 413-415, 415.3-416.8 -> 0.01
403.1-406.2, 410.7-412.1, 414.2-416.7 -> 0.14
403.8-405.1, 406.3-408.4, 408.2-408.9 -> -0.13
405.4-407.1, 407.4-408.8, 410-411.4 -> 0.12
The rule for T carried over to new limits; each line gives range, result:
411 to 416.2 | 6.42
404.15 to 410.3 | 6.78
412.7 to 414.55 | 6.46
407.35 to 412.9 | 6.43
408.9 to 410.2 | 6.61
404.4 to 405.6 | 6.77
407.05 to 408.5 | 6.63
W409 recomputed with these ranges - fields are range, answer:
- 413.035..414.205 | 6.89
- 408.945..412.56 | 8.85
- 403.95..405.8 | 7.13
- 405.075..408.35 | 7.47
